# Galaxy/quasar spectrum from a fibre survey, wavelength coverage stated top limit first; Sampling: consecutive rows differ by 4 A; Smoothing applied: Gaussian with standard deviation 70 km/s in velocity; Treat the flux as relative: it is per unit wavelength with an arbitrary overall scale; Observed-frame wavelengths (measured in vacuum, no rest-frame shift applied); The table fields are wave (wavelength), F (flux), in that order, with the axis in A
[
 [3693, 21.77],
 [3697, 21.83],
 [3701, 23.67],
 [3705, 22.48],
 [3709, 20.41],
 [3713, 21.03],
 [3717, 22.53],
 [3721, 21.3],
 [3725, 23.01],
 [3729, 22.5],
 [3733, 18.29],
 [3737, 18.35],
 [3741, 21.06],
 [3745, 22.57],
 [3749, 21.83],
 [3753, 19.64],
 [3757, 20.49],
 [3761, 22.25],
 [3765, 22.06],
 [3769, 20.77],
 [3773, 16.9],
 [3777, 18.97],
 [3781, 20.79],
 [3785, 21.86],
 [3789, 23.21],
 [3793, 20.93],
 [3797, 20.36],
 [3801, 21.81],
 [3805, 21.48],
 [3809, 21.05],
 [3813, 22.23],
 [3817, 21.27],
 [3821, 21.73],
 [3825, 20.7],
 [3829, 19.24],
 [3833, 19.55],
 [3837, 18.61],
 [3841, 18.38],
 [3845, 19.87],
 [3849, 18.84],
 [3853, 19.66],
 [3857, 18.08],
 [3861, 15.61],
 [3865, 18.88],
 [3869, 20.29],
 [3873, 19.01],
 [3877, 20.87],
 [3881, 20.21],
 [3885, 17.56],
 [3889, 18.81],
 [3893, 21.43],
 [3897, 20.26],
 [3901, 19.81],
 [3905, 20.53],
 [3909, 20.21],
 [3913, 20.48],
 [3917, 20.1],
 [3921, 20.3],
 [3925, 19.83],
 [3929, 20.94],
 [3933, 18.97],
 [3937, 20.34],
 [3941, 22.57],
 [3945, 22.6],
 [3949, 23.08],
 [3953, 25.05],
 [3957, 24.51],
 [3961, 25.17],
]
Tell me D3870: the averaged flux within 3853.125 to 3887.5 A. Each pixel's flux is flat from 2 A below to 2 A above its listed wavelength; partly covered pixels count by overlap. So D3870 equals 18.9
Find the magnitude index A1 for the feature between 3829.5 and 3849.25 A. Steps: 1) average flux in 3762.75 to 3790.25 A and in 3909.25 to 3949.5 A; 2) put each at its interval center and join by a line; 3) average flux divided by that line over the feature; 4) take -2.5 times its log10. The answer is 0.09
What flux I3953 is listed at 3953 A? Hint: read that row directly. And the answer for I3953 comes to 25.05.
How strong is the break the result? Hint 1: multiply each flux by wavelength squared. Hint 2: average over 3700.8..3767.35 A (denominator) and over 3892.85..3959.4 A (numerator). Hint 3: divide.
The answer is 1.10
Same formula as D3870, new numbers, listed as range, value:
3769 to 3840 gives 20.6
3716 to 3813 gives 21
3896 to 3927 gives 20.2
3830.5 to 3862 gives 18.7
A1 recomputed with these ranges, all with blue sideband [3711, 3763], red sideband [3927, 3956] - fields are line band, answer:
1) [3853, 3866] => 0.22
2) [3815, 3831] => 0.04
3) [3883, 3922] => 0.10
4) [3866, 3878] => 0.10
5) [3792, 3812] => 0.01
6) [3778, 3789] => -0.01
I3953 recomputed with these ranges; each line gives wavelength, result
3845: 19.87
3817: 21.27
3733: 18.29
